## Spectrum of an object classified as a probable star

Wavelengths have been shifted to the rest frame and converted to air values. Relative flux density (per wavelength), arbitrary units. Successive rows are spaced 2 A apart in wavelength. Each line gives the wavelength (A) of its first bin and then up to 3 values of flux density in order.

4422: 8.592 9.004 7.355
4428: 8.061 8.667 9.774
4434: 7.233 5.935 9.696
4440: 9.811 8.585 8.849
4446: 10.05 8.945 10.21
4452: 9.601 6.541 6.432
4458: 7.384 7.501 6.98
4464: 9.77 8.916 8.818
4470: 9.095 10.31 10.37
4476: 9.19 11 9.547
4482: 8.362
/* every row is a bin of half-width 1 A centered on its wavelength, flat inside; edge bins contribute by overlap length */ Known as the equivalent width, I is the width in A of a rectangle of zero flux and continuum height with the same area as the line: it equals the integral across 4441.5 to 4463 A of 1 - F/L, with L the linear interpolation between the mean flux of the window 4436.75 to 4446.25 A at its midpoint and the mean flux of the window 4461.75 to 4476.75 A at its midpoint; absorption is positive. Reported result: 2.3 A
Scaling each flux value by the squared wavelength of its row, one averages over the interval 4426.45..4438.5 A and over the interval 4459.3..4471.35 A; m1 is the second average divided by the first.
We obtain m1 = 1.07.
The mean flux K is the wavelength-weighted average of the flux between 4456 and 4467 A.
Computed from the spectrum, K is 7.96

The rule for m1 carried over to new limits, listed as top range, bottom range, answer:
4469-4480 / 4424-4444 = 1.21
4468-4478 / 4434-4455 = 1.13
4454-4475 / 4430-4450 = 0.97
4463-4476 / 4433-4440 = 1.22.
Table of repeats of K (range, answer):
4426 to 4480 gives 8.75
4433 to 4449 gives 8.64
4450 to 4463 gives 7.62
